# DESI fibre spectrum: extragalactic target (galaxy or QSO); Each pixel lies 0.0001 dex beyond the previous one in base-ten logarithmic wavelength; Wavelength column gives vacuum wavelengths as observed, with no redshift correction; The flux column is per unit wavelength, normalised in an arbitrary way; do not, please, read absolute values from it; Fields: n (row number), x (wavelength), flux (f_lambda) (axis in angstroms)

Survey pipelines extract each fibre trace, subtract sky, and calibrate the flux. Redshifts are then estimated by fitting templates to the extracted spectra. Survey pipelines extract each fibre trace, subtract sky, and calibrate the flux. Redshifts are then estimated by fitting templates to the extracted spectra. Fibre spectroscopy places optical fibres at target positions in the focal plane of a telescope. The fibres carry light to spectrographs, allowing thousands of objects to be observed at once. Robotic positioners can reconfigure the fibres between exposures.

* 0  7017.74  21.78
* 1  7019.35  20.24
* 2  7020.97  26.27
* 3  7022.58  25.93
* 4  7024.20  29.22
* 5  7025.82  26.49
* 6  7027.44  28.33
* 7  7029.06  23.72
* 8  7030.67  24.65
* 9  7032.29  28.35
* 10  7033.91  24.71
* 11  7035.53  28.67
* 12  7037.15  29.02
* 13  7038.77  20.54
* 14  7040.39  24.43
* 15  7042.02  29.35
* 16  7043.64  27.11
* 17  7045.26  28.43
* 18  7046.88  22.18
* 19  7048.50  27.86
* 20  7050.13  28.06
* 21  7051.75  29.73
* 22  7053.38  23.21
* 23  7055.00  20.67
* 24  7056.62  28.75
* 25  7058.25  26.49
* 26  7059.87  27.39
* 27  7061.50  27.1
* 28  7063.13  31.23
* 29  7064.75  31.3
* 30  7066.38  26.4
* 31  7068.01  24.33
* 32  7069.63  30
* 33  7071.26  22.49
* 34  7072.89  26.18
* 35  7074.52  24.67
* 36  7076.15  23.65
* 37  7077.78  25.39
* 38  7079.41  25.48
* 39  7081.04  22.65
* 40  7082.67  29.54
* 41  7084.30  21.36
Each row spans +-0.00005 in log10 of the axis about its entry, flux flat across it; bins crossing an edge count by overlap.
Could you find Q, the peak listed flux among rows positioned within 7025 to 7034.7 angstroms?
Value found 28.35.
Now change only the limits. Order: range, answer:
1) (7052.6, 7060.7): 28.75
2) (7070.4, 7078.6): 26.18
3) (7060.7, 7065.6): 31.3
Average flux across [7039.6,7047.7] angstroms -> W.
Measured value 26.3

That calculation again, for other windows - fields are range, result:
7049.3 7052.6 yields 28.8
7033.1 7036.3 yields 26.7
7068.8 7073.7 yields 26.2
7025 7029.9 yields 26.2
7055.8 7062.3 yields 27.4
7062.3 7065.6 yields 31.2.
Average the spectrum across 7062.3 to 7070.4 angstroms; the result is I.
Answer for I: 28.7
